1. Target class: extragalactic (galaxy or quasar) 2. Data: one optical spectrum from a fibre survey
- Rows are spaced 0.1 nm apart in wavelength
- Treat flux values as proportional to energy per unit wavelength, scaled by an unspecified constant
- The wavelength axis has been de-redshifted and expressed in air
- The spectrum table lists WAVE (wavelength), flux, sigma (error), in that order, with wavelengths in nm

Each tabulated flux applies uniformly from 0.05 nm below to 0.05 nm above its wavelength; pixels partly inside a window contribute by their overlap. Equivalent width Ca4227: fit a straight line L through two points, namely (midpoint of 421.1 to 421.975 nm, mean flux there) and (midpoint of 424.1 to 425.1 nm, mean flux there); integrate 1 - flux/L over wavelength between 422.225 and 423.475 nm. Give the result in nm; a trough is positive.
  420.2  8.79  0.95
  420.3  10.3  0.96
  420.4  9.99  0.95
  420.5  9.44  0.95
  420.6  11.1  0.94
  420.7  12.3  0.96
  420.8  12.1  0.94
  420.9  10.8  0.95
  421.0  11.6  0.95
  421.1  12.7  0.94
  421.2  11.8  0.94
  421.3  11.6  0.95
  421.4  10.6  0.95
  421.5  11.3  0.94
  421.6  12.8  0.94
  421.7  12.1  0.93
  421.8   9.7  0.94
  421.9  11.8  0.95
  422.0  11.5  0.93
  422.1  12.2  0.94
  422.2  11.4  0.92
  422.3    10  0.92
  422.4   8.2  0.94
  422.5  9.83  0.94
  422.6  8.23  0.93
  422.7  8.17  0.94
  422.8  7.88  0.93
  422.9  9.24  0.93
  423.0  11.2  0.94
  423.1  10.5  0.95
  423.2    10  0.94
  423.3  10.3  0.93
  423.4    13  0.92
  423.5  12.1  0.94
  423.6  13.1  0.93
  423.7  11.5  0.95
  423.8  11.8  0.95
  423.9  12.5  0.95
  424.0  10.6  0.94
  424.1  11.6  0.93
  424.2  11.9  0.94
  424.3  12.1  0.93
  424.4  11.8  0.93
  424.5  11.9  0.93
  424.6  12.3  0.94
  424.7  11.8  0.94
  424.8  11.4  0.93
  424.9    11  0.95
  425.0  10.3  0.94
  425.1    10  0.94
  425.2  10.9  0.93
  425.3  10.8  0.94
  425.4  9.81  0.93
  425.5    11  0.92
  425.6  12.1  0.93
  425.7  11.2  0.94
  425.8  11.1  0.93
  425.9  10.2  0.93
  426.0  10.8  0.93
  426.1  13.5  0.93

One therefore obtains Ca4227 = 0.19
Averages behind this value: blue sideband 11.5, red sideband 11.5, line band 9.79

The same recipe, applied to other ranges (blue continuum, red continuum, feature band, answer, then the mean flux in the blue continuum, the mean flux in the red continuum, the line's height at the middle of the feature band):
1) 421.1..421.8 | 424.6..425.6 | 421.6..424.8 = 0.076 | 11.6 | 10.9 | 11.3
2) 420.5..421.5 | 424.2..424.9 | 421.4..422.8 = 0.137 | 11.5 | 11.8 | 11.6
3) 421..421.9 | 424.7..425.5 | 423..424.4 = -0.072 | 11.6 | 10.7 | 11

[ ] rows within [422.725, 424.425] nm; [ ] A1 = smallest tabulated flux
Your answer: 7.88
